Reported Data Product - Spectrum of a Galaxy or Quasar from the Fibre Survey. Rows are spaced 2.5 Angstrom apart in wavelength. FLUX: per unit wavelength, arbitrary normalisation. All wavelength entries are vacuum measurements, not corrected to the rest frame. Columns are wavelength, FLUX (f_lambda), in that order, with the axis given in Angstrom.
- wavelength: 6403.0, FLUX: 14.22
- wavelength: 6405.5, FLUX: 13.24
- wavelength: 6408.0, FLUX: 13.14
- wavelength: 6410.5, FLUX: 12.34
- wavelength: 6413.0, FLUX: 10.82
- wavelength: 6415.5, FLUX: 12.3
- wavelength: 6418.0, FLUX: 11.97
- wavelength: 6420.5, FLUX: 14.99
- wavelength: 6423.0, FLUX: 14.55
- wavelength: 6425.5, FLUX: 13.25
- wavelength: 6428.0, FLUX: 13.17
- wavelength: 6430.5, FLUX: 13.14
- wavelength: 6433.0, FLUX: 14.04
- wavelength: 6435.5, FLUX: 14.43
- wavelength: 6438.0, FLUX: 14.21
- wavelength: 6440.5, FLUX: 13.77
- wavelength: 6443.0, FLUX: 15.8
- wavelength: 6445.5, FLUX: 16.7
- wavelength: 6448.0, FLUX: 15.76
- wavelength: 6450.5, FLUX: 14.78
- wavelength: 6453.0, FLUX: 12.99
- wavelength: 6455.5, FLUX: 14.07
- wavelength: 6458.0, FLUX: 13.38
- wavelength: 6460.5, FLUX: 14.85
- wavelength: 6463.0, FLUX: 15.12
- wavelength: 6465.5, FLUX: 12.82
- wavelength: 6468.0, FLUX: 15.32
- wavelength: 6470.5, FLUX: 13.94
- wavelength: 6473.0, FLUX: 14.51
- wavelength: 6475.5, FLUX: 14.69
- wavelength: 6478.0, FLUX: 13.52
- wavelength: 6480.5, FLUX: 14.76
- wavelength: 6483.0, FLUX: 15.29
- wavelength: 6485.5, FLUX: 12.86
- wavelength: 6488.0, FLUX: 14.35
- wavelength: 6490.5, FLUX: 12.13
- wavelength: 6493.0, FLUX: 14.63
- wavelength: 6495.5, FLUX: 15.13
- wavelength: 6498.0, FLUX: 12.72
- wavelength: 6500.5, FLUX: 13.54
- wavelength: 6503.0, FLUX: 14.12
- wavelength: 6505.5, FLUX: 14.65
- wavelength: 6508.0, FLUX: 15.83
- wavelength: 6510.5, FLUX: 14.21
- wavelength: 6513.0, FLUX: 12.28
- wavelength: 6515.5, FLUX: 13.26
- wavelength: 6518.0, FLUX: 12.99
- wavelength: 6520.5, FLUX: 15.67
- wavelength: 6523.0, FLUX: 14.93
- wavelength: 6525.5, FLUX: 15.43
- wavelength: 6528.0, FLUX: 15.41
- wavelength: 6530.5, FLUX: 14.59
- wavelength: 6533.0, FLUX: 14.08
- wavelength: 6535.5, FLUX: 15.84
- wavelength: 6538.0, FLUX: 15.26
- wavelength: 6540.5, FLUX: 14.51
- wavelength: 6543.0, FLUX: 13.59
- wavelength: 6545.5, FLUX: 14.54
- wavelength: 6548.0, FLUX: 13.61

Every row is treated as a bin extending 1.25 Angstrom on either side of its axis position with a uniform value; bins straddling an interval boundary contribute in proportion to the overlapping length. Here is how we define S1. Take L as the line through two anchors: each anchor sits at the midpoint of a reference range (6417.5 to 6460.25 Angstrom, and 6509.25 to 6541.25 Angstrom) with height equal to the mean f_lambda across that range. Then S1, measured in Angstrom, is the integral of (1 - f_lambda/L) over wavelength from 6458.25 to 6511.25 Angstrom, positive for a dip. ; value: 0.6 Angstrom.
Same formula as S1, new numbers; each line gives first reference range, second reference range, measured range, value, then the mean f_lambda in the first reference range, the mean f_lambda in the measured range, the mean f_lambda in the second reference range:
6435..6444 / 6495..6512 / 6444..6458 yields -0.3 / 14.5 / 14.7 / 14.2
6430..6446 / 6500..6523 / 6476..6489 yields 0.1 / 14.6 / 14.2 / 14.1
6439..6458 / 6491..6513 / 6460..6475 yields 0.1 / 14.7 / 14.4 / 14.2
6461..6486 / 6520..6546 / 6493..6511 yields 0.3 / 14.3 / 14.3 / 14.9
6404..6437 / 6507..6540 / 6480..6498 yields 0.1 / 13.2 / 14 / 14.6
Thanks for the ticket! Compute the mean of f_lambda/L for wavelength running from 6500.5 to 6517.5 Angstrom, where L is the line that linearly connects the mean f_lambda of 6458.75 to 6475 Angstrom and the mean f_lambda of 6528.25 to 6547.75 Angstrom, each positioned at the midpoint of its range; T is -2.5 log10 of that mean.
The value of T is 0.04 mag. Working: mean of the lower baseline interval 14.4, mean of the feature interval 14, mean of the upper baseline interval 14.6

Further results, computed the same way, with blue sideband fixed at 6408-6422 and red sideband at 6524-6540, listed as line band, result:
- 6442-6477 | -0.08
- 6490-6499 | 0.04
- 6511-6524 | 0.07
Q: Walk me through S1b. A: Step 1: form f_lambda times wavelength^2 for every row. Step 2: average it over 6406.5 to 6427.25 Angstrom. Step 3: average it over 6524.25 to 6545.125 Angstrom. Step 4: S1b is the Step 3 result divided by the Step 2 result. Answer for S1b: 1.2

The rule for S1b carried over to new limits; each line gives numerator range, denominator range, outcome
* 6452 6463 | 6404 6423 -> 1.11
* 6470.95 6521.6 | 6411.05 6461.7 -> 1.03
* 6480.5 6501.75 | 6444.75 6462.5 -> 0.96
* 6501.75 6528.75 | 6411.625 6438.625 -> 1.11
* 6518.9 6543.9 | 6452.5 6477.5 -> 1.07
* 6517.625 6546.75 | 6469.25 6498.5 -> 1.07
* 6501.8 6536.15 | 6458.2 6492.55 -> 1.04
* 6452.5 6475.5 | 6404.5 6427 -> 1.11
